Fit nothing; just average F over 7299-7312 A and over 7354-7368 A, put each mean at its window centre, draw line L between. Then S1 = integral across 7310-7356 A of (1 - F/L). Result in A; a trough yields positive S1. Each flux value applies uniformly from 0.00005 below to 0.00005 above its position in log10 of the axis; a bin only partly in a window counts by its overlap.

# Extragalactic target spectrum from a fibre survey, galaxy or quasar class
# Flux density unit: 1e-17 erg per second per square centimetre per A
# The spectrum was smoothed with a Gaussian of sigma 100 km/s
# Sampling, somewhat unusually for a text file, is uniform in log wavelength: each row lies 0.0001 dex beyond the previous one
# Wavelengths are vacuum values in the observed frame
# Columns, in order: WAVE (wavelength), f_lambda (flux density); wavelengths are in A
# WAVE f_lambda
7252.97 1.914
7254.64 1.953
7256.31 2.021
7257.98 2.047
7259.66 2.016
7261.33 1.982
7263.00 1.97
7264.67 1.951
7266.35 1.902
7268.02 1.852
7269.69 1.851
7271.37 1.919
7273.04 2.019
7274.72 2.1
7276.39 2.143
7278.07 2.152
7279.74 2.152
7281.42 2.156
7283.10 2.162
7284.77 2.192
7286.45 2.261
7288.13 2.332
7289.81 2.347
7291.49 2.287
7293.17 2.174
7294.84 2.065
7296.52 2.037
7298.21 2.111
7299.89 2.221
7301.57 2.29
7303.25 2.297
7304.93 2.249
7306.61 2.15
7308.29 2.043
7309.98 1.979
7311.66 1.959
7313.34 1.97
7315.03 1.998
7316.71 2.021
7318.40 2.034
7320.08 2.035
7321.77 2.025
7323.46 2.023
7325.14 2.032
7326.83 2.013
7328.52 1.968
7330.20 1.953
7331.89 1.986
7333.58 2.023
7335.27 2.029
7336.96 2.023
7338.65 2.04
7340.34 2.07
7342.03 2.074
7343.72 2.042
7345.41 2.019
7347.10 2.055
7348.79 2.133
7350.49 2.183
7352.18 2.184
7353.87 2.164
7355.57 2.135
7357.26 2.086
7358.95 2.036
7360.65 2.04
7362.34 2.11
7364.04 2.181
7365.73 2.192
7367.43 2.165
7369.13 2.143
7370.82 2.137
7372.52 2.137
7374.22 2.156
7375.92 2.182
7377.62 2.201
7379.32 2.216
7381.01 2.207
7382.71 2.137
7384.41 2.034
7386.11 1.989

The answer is 2.1 A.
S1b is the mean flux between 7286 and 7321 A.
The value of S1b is 2.13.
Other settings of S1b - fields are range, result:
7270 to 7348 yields 2.09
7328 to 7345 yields 2.02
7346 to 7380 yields 2.14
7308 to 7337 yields 2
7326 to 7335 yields 1.99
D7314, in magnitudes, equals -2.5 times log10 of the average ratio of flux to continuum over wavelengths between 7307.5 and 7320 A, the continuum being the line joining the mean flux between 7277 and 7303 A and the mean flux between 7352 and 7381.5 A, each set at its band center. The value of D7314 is 0.09 mag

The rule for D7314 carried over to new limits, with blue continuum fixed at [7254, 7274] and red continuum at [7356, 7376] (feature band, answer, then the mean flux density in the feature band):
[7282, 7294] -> -0.13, 2.25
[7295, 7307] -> -0.09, 2.19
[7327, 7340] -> 0.04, 2.01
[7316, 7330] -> 0.02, 2.02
